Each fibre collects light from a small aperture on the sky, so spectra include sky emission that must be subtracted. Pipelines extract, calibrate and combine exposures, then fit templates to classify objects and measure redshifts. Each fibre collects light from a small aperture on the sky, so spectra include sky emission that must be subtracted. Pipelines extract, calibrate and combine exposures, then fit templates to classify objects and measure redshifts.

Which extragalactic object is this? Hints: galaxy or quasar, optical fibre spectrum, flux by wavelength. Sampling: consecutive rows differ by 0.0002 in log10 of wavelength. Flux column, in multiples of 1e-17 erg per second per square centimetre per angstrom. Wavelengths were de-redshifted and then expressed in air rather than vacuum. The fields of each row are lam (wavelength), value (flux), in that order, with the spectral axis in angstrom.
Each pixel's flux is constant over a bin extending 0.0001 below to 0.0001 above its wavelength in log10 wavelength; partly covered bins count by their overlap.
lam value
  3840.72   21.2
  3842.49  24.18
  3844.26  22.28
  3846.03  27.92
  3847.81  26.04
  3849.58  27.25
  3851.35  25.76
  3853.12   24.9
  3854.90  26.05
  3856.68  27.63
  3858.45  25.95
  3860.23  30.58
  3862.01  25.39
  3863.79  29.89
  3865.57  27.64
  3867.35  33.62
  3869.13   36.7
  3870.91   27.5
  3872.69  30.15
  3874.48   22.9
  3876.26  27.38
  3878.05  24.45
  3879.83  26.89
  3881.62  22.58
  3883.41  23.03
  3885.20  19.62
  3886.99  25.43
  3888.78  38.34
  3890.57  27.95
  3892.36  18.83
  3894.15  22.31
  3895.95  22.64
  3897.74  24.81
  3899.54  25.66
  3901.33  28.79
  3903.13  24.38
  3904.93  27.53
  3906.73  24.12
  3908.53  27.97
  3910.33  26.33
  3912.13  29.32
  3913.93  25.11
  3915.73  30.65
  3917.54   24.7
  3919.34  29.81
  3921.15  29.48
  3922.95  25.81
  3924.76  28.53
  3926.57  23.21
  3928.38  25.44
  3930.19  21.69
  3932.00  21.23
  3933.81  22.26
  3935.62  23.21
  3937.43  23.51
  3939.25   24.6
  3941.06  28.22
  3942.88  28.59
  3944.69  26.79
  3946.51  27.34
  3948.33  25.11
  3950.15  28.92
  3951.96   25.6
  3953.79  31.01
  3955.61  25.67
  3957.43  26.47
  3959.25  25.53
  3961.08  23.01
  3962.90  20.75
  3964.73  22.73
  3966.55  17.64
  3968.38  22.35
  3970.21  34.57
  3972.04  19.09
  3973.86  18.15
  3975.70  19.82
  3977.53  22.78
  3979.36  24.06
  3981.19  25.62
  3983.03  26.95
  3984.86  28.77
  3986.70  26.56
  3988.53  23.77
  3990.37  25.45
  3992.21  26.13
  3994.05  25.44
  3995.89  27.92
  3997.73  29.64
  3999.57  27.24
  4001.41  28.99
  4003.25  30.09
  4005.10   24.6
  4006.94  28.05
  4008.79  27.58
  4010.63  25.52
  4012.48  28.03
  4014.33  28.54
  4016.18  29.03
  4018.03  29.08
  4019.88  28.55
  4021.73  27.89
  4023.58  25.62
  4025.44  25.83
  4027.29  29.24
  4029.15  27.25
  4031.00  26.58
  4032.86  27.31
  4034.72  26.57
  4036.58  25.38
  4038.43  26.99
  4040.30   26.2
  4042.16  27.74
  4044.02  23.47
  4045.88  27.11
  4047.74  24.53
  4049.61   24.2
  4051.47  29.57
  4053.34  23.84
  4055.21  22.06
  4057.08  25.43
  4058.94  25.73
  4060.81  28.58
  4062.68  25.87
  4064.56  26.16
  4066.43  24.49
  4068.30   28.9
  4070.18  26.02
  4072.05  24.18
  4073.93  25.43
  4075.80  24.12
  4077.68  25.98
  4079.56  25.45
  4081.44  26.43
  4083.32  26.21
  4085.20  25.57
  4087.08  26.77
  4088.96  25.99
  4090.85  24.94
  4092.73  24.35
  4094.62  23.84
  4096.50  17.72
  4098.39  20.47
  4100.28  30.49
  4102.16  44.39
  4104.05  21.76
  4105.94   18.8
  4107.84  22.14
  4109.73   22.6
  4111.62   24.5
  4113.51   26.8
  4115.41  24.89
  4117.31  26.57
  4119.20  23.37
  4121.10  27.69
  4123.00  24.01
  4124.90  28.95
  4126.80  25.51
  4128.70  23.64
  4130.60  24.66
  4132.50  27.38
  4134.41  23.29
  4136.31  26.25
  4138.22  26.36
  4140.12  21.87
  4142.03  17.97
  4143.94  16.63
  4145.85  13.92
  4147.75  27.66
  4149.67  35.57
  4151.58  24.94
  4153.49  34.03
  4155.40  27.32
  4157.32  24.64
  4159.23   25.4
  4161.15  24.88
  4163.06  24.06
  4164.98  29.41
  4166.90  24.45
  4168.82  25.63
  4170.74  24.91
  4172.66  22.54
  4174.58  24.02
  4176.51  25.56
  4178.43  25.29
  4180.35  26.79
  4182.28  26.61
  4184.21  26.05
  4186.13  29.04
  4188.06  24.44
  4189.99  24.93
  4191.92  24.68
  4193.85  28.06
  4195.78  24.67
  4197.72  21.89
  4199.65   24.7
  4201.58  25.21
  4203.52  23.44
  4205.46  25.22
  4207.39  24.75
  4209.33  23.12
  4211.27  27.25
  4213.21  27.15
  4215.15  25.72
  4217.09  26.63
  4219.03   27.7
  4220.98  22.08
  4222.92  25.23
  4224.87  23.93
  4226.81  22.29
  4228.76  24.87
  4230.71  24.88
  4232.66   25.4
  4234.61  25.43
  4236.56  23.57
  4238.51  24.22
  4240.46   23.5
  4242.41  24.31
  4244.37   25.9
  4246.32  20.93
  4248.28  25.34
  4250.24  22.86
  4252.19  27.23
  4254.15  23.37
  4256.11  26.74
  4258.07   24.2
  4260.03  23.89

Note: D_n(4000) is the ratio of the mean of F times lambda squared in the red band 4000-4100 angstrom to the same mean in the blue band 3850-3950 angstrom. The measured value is 1.07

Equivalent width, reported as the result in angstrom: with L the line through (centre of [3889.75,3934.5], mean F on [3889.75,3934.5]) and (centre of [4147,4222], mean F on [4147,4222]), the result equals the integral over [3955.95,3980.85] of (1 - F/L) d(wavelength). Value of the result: 2.58 angstrom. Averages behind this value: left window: 25.6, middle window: 23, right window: 25.9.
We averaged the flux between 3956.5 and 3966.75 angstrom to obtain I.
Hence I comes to 23.1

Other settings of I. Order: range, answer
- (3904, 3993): 25.3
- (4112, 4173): 25.2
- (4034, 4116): 25.5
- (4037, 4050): 25.8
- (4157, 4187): 25.6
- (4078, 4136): 25.3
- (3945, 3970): 25.1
